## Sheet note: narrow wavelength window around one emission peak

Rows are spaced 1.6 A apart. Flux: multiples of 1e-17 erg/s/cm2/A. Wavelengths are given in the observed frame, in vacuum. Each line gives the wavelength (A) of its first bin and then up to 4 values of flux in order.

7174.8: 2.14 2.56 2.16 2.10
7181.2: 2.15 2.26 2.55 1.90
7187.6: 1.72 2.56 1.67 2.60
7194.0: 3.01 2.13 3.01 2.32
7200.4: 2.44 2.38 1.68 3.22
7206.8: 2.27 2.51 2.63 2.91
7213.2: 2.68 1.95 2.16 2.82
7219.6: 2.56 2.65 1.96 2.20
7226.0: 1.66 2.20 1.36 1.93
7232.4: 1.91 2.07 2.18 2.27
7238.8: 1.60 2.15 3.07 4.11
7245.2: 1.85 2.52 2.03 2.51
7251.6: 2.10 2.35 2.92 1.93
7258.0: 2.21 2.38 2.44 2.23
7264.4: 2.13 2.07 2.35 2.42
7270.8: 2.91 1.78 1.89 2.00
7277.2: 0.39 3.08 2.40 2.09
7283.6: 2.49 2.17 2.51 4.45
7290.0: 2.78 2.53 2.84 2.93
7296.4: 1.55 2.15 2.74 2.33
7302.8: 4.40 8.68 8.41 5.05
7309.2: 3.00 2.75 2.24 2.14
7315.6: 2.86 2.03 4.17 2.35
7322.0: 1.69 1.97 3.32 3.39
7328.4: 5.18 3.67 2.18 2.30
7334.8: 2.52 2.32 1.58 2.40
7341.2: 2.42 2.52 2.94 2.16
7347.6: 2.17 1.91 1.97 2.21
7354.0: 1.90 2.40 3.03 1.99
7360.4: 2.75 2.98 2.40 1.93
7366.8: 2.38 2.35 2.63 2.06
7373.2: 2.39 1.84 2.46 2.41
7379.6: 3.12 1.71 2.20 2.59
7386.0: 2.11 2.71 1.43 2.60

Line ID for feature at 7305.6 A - H-alpha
